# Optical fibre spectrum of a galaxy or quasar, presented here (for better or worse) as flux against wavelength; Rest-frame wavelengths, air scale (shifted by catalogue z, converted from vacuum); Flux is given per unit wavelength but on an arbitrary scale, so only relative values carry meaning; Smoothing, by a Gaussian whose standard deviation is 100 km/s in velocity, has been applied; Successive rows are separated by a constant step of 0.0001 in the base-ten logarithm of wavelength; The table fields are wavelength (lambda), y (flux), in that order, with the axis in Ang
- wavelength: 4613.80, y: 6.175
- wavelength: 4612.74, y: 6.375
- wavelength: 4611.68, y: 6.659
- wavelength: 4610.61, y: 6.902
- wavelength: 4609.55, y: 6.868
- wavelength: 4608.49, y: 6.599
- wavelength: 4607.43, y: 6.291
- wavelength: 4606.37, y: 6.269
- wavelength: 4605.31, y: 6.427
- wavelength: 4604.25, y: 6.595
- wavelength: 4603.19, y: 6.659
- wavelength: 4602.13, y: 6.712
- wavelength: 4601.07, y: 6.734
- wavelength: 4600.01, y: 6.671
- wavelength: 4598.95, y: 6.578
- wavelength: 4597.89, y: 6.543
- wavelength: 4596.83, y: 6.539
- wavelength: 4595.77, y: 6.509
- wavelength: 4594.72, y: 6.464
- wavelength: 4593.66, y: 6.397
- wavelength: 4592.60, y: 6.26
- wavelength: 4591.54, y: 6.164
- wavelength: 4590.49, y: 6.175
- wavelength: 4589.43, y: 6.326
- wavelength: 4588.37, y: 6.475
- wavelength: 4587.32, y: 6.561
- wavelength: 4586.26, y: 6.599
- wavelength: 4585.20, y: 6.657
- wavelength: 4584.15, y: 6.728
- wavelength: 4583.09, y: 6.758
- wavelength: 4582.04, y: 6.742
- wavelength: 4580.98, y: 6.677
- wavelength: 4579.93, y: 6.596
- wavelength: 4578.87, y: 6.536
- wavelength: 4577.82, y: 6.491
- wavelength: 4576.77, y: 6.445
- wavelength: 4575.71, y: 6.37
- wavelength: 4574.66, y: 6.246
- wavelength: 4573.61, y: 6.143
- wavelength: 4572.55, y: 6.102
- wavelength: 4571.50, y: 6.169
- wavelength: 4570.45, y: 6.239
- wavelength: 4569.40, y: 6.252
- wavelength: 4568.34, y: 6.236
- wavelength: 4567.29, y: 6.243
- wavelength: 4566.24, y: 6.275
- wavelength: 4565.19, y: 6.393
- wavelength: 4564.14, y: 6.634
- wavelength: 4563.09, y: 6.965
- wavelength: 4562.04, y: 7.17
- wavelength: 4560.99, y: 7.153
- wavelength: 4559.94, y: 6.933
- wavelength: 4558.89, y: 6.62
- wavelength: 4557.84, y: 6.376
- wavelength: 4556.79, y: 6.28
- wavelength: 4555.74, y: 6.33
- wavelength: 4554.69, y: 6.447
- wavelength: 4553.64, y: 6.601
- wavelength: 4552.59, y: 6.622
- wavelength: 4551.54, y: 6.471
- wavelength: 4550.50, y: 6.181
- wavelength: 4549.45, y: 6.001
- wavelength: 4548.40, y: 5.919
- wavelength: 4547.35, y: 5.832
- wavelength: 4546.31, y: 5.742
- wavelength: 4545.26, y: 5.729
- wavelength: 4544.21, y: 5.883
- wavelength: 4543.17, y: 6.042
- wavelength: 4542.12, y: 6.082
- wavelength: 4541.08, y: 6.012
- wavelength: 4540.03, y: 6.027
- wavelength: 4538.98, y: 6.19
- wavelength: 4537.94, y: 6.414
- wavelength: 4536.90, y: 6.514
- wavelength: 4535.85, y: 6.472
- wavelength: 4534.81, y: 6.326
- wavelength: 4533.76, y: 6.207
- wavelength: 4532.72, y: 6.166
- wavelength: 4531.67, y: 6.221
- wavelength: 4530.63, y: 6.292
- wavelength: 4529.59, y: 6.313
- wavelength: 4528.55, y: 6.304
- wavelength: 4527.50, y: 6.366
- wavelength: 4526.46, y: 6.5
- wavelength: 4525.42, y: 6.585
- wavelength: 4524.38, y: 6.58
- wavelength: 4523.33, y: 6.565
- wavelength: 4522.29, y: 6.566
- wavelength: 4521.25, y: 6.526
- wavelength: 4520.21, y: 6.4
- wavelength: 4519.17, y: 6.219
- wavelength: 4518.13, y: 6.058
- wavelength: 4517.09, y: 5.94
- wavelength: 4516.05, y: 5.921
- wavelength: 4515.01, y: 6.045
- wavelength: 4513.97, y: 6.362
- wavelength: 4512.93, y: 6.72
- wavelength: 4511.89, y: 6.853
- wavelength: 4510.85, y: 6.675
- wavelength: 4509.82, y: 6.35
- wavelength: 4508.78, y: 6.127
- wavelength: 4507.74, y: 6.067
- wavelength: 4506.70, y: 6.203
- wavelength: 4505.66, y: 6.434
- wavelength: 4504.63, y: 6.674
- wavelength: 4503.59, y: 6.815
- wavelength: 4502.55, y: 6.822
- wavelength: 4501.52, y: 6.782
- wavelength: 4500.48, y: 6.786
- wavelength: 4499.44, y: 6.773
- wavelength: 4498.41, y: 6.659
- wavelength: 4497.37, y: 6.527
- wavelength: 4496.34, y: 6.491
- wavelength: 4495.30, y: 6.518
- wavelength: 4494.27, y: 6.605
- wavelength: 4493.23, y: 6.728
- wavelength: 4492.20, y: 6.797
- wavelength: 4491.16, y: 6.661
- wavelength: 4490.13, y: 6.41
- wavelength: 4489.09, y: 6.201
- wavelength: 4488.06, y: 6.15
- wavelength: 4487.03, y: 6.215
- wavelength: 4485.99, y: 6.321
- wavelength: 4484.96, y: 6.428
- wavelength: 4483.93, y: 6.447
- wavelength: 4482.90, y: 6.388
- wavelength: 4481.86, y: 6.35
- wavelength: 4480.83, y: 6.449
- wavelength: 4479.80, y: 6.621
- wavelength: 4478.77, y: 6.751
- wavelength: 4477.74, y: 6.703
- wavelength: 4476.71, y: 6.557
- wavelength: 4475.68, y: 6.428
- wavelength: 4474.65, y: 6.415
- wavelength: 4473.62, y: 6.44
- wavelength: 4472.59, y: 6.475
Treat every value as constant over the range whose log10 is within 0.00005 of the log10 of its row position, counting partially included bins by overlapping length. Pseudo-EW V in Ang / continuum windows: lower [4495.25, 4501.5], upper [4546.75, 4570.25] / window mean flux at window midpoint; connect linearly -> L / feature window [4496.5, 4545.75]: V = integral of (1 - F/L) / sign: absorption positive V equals 1.5 Ang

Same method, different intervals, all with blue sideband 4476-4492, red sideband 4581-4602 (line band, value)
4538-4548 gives 0.80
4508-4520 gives 0.33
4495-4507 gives -0.32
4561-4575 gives 0.19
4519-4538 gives 0.24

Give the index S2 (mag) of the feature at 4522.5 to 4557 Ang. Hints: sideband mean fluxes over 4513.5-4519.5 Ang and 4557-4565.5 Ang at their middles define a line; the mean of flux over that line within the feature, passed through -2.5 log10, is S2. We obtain 0.03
